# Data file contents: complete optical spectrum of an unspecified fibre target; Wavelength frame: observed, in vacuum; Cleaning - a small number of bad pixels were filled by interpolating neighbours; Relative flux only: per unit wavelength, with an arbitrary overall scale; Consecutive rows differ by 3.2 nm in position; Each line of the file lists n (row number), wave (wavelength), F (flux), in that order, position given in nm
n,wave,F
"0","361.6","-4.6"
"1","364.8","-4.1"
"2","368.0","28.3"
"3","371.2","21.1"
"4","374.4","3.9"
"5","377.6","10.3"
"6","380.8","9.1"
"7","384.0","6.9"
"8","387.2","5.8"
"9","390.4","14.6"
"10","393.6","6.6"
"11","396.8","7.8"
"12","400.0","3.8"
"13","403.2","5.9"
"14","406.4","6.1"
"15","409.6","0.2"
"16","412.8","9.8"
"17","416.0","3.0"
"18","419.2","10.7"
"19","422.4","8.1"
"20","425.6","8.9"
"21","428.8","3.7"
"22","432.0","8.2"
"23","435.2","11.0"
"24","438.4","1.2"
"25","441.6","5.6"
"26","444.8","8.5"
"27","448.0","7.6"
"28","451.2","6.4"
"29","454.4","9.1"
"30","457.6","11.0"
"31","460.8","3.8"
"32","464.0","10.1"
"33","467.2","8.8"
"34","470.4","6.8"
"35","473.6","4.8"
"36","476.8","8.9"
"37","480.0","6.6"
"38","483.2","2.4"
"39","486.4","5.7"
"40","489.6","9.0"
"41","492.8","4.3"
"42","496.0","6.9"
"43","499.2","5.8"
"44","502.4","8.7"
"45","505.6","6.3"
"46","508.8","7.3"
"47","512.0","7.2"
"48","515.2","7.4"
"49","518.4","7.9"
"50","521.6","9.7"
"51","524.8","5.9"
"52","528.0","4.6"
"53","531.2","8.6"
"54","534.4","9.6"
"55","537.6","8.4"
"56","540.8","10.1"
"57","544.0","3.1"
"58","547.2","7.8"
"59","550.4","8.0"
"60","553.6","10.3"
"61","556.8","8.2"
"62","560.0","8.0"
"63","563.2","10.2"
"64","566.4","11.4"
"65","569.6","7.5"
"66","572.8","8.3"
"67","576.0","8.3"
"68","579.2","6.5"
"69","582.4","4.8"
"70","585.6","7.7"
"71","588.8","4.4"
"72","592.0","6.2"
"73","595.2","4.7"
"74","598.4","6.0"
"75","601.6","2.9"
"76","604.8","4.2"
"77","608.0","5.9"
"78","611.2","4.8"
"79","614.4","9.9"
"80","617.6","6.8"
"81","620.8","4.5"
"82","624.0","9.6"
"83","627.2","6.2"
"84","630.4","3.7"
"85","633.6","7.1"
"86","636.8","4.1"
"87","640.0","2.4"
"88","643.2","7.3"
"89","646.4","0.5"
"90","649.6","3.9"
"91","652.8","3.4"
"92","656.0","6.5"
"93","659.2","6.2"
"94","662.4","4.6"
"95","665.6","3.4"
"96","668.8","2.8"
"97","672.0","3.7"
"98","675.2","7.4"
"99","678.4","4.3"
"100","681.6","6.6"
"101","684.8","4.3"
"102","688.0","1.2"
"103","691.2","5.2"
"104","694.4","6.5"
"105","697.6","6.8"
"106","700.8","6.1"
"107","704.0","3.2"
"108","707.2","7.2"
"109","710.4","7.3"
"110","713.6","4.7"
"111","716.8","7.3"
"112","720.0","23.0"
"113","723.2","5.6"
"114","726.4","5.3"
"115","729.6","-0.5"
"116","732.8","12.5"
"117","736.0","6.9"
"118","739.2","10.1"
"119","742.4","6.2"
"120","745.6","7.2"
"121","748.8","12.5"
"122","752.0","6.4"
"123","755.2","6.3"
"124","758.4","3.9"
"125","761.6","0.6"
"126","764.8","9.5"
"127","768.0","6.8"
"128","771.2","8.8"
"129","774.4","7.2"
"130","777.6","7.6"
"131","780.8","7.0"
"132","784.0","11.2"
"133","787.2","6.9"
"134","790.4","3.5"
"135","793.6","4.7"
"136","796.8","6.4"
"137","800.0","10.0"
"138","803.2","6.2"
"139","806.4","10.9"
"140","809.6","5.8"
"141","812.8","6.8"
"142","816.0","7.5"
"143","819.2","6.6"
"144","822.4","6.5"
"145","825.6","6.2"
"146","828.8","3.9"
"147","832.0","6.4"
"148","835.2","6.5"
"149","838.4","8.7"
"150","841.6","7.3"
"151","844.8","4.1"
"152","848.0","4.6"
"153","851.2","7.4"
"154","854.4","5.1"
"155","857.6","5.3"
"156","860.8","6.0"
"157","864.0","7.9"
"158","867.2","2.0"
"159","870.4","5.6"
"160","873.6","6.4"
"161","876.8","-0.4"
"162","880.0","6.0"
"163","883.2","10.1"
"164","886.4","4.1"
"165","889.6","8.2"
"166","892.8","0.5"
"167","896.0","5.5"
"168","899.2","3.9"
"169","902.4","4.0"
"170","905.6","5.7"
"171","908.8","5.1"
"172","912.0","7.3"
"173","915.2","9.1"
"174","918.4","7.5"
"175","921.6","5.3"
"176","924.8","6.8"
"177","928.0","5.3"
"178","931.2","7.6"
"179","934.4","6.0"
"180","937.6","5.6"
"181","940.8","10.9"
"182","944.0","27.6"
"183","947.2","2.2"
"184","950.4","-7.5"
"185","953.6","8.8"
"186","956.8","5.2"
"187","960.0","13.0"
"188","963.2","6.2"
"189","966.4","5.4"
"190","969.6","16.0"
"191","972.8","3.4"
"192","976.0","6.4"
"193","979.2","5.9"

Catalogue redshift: 0.93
